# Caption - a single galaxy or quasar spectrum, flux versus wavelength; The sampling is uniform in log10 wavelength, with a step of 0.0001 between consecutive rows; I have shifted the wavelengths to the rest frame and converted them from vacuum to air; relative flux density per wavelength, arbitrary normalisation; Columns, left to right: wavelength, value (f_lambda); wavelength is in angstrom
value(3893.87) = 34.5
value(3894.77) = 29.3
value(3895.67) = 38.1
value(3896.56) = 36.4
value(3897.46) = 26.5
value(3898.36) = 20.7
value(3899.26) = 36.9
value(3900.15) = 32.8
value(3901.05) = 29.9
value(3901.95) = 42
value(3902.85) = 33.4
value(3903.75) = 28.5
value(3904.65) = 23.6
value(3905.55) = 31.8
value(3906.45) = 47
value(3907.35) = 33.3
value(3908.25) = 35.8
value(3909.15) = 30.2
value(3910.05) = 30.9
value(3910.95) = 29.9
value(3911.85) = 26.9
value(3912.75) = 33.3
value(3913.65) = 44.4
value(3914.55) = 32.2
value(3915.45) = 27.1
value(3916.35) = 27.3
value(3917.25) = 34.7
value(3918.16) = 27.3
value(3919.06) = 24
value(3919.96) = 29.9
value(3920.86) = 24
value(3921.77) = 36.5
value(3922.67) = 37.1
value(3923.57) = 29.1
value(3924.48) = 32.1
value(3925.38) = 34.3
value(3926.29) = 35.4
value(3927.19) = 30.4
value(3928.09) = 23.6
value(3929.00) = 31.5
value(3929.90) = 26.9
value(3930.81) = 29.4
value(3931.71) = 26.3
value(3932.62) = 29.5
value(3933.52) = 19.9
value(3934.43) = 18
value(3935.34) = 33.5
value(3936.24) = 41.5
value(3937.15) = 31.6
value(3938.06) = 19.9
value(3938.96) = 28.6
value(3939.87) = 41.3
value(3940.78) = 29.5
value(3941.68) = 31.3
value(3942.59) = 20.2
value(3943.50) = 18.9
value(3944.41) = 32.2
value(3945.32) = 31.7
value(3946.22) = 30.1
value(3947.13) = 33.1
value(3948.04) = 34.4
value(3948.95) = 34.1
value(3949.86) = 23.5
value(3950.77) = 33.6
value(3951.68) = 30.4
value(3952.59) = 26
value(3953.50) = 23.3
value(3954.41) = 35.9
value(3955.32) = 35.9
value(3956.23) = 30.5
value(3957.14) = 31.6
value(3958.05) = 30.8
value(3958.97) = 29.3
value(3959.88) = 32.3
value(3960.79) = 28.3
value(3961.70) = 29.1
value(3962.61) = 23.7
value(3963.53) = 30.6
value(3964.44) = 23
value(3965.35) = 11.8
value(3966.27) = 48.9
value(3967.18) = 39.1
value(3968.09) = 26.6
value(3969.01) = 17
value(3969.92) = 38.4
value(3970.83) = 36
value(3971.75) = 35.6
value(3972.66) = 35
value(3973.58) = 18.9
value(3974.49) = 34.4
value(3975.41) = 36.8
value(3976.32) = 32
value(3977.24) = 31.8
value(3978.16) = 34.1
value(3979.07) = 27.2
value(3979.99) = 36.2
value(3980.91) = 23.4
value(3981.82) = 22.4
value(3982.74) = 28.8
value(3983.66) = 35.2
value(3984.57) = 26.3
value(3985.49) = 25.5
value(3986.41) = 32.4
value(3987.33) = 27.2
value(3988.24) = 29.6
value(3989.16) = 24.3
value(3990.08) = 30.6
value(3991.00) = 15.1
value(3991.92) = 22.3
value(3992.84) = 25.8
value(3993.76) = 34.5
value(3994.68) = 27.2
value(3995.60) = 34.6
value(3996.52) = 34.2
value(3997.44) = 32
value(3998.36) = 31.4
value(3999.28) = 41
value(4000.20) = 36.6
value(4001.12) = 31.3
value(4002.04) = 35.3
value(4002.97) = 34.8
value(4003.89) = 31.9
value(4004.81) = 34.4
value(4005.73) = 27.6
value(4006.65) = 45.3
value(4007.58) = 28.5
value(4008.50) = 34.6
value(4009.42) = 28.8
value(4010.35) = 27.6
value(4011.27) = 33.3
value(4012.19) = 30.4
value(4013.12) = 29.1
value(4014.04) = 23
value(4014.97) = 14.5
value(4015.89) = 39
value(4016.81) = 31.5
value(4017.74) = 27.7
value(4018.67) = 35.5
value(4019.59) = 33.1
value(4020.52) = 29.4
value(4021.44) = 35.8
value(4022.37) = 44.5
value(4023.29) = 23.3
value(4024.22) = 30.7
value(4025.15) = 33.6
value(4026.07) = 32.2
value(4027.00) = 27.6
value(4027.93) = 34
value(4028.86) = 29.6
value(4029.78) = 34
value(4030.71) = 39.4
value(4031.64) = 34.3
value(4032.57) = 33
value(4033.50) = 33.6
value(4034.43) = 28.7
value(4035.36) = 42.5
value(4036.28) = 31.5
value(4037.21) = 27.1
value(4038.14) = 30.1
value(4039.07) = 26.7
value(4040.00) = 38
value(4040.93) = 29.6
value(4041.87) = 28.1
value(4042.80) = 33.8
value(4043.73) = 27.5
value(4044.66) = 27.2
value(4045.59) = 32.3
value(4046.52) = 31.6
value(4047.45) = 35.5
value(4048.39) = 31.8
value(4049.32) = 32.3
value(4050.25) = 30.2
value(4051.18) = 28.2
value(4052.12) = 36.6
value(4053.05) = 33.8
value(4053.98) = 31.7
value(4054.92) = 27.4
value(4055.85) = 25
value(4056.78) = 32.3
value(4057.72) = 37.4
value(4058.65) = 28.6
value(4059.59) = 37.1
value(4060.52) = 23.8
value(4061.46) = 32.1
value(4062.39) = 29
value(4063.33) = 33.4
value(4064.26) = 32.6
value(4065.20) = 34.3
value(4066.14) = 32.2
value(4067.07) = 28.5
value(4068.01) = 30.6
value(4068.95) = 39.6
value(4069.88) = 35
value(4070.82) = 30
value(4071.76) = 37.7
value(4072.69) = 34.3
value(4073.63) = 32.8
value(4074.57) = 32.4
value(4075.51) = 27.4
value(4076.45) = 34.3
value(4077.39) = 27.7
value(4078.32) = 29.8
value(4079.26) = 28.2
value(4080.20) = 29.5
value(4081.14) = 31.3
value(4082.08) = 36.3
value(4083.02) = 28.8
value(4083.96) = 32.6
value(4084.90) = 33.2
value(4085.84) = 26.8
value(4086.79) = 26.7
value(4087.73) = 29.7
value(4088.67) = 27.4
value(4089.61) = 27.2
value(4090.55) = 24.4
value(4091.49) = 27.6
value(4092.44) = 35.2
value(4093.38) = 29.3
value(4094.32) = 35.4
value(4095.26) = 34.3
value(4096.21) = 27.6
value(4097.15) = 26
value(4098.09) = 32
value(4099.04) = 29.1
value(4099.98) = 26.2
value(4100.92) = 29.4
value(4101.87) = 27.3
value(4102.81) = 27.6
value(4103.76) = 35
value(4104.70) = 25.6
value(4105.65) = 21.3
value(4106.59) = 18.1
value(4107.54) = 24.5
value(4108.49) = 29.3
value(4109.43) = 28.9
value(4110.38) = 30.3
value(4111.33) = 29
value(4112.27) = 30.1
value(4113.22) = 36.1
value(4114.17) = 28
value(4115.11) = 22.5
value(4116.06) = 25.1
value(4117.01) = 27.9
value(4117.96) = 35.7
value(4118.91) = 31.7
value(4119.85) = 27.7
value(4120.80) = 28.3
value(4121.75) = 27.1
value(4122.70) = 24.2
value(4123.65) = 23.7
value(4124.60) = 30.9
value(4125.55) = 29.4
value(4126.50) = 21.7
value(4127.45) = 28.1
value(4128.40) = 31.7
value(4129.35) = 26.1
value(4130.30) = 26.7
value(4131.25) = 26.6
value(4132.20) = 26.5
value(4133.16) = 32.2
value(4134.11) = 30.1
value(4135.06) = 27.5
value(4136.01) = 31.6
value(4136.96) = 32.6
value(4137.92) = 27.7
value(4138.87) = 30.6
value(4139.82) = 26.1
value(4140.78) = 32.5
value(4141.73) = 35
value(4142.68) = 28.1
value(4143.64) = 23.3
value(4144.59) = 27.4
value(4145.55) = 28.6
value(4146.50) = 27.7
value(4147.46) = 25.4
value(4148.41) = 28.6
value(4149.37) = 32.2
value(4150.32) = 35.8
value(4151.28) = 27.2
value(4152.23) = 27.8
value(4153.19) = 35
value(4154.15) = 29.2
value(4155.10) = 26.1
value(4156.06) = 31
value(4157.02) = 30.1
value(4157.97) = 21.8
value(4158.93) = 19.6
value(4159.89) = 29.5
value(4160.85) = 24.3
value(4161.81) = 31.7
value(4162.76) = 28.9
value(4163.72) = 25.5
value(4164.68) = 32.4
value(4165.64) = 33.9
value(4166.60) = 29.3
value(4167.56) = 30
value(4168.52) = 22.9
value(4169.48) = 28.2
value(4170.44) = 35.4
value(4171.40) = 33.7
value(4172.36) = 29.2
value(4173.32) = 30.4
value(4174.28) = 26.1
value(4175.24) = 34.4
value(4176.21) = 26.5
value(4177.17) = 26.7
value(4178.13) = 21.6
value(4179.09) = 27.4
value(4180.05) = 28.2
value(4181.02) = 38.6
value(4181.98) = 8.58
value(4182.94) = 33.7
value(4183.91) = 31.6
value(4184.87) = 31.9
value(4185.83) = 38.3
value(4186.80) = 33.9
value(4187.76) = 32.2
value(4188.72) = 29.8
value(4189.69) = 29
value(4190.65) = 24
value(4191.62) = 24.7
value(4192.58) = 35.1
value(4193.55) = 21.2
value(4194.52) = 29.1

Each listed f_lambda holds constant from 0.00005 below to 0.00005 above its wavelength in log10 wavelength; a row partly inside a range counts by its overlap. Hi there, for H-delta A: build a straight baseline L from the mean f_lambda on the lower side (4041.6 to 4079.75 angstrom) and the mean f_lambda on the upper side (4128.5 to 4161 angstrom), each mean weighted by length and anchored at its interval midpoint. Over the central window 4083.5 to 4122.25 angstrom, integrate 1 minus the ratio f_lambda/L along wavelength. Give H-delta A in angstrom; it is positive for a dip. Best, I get 1.8 angstrom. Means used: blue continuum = 31.6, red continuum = 28.6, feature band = 28.7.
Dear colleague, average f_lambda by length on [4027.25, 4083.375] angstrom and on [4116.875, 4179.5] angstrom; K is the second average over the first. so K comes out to 0.9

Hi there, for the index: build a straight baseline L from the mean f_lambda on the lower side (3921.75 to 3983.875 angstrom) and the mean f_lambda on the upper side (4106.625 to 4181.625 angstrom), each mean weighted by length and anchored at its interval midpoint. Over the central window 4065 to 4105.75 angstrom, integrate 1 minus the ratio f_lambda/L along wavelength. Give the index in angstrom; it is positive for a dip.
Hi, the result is -1.9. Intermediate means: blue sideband 30.1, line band 30.5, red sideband 28.7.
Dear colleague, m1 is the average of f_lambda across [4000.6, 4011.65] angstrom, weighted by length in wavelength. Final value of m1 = 32.8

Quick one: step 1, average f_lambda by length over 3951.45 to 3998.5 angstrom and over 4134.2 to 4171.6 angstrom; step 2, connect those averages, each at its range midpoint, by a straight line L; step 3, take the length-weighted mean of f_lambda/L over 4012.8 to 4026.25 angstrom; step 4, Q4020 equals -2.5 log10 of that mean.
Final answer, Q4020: -0.05 mag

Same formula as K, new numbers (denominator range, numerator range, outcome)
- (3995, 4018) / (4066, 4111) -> 0.93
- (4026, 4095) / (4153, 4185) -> 0.91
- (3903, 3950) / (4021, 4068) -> 1.05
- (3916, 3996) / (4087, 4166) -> 0.97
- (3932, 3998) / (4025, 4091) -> 1.06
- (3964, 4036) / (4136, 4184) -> 0.92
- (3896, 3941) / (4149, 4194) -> 0.94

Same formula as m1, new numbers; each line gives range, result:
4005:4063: 31.5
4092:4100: 30.8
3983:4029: 30.9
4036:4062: 31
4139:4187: 29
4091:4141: 28.6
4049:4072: 31.9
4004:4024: 31.3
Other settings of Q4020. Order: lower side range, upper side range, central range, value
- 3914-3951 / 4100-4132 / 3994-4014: -0.13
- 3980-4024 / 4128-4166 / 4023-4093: -0.05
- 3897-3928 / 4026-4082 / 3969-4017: 0.04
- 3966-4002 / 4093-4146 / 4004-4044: -0.06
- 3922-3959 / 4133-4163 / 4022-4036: -0.13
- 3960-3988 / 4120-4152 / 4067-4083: -0.11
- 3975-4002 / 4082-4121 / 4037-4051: -0.05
